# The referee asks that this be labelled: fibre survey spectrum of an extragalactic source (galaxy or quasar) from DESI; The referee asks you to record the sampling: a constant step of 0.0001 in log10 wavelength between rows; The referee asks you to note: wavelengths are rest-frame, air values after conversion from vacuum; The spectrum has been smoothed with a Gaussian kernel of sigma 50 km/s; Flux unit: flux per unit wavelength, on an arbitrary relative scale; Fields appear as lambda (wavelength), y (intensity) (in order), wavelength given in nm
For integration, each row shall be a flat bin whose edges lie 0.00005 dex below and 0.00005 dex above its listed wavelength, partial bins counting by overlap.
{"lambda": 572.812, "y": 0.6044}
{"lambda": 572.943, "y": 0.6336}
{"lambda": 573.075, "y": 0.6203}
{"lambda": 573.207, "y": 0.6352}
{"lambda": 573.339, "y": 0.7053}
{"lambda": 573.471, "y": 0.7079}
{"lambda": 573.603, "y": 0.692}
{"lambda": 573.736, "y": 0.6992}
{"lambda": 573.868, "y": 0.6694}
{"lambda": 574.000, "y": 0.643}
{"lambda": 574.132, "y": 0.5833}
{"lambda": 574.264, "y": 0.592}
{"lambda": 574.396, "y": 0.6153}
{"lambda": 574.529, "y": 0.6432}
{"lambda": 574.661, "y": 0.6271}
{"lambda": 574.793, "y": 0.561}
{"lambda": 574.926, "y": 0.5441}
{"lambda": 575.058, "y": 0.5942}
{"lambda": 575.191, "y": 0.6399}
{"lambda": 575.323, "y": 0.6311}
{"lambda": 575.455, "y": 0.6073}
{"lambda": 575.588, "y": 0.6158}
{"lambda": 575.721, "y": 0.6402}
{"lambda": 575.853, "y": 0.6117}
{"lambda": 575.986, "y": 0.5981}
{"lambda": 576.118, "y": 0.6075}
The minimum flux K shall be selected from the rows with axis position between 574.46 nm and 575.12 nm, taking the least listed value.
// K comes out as 0.5441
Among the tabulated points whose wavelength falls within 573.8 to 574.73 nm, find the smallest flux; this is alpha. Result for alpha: 0.5833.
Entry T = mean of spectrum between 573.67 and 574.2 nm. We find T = 0.649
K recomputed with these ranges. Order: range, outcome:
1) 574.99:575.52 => 0.5942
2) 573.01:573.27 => 0.6203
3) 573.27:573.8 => 0.692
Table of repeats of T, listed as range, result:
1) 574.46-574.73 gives 0.634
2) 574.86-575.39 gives 0.603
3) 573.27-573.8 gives 0.7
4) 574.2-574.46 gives 0.604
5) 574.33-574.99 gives 0.598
